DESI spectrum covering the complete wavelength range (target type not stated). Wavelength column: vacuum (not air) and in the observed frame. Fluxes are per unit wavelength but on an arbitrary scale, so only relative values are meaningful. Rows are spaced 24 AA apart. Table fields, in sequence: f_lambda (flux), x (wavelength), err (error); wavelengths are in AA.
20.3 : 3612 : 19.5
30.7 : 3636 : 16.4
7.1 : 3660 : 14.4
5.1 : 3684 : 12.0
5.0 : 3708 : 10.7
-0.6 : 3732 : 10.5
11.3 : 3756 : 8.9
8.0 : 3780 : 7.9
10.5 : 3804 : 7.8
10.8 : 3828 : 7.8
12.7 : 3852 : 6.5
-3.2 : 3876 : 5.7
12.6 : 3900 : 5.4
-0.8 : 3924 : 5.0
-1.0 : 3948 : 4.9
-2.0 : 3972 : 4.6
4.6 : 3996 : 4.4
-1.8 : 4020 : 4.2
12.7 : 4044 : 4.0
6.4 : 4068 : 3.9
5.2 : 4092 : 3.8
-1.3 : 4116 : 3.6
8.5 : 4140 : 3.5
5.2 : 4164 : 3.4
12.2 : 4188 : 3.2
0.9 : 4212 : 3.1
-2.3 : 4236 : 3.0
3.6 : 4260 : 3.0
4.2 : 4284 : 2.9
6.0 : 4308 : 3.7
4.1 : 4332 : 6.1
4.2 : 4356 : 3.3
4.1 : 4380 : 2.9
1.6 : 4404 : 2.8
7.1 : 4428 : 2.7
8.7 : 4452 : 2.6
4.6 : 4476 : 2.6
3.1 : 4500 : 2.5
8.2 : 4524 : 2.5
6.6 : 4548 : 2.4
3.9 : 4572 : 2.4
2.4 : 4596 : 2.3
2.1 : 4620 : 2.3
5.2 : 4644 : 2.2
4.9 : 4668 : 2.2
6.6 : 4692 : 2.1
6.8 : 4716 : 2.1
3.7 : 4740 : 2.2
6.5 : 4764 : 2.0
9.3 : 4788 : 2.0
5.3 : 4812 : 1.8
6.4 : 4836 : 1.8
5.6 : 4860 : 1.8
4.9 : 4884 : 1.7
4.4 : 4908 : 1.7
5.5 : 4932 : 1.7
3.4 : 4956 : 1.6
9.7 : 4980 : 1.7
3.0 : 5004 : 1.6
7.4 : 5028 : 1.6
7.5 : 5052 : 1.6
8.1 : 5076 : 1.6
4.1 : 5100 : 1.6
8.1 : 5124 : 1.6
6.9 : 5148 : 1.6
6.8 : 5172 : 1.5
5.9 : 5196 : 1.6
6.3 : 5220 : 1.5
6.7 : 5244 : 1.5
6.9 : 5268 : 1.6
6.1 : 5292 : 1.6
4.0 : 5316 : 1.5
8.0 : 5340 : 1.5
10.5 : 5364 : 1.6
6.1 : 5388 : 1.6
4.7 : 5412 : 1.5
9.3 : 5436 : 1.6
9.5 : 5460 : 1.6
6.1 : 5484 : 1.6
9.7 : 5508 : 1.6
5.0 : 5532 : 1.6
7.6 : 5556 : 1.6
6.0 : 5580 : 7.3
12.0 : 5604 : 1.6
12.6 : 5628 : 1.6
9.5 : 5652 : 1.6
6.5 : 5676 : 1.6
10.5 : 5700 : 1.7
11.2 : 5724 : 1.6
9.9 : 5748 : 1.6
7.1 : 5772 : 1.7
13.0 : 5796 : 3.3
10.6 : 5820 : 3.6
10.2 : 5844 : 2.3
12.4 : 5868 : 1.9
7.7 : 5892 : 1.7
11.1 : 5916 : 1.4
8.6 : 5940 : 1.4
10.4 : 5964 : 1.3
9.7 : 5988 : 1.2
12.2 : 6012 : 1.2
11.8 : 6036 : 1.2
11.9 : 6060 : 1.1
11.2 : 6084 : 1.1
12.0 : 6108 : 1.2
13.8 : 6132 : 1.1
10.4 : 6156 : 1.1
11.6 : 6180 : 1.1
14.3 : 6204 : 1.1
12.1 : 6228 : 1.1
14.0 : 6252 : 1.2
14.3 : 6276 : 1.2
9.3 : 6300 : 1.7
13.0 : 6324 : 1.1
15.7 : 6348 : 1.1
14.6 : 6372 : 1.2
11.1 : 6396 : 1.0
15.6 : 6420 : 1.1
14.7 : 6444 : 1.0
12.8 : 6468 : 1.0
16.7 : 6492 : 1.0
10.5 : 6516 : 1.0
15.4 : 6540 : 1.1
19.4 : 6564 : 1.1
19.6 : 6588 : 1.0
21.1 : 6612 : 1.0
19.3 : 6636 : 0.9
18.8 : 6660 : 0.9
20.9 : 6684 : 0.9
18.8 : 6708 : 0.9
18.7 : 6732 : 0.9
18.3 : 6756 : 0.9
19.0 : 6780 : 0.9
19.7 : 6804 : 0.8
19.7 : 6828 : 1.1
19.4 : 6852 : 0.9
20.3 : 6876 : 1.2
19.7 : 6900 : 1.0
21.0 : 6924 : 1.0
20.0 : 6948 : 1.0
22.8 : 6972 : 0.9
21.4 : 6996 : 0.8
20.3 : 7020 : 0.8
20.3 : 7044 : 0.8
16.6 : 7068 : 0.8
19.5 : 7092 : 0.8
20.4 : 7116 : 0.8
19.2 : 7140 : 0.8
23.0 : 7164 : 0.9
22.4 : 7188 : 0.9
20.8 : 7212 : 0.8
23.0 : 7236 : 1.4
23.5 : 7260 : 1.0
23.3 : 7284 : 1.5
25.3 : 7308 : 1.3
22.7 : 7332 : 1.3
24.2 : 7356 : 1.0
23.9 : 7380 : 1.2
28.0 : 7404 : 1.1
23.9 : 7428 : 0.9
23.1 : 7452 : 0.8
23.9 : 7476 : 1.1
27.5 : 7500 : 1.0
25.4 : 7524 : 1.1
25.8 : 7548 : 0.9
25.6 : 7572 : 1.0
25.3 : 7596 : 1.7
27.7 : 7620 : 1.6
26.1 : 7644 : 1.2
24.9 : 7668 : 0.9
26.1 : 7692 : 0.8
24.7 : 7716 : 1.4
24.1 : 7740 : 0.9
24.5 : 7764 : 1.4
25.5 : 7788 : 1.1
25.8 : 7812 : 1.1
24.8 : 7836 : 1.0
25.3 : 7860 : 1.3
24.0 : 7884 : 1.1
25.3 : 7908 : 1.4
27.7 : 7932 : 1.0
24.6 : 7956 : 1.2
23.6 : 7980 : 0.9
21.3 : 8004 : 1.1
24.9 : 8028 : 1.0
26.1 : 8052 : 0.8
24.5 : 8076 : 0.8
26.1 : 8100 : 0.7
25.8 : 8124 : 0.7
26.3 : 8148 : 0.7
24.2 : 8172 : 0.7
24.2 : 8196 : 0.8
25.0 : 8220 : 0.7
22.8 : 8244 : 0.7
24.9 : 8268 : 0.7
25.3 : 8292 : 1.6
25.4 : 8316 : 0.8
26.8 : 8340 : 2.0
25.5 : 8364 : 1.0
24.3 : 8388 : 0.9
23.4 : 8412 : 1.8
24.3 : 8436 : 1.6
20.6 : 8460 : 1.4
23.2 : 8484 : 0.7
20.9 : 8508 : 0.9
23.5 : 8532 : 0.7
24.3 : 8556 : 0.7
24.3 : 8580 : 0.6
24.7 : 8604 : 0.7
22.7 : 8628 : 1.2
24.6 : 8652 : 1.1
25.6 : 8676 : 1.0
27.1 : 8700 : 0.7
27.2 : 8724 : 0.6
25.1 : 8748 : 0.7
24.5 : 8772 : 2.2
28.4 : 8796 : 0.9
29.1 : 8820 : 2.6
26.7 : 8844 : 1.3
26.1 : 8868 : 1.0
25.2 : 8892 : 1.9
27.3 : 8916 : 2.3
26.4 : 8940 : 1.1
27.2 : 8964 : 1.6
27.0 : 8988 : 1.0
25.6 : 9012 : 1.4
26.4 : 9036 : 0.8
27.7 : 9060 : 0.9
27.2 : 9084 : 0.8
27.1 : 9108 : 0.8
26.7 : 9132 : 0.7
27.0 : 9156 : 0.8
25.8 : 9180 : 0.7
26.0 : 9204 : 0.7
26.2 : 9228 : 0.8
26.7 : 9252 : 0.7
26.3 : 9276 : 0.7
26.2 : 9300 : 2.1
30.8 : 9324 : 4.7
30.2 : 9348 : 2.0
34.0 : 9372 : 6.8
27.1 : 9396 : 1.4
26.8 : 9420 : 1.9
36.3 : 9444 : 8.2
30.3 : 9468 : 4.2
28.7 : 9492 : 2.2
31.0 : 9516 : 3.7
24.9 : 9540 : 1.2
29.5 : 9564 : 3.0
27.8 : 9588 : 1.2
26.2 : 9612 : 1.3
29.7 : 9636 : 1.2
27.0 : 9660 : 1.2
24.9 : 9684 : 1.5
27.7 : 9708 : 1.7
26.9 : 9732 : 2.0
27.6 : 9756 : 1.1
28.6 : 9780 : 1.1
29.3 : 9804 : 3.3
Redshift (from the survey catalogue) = 0.64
